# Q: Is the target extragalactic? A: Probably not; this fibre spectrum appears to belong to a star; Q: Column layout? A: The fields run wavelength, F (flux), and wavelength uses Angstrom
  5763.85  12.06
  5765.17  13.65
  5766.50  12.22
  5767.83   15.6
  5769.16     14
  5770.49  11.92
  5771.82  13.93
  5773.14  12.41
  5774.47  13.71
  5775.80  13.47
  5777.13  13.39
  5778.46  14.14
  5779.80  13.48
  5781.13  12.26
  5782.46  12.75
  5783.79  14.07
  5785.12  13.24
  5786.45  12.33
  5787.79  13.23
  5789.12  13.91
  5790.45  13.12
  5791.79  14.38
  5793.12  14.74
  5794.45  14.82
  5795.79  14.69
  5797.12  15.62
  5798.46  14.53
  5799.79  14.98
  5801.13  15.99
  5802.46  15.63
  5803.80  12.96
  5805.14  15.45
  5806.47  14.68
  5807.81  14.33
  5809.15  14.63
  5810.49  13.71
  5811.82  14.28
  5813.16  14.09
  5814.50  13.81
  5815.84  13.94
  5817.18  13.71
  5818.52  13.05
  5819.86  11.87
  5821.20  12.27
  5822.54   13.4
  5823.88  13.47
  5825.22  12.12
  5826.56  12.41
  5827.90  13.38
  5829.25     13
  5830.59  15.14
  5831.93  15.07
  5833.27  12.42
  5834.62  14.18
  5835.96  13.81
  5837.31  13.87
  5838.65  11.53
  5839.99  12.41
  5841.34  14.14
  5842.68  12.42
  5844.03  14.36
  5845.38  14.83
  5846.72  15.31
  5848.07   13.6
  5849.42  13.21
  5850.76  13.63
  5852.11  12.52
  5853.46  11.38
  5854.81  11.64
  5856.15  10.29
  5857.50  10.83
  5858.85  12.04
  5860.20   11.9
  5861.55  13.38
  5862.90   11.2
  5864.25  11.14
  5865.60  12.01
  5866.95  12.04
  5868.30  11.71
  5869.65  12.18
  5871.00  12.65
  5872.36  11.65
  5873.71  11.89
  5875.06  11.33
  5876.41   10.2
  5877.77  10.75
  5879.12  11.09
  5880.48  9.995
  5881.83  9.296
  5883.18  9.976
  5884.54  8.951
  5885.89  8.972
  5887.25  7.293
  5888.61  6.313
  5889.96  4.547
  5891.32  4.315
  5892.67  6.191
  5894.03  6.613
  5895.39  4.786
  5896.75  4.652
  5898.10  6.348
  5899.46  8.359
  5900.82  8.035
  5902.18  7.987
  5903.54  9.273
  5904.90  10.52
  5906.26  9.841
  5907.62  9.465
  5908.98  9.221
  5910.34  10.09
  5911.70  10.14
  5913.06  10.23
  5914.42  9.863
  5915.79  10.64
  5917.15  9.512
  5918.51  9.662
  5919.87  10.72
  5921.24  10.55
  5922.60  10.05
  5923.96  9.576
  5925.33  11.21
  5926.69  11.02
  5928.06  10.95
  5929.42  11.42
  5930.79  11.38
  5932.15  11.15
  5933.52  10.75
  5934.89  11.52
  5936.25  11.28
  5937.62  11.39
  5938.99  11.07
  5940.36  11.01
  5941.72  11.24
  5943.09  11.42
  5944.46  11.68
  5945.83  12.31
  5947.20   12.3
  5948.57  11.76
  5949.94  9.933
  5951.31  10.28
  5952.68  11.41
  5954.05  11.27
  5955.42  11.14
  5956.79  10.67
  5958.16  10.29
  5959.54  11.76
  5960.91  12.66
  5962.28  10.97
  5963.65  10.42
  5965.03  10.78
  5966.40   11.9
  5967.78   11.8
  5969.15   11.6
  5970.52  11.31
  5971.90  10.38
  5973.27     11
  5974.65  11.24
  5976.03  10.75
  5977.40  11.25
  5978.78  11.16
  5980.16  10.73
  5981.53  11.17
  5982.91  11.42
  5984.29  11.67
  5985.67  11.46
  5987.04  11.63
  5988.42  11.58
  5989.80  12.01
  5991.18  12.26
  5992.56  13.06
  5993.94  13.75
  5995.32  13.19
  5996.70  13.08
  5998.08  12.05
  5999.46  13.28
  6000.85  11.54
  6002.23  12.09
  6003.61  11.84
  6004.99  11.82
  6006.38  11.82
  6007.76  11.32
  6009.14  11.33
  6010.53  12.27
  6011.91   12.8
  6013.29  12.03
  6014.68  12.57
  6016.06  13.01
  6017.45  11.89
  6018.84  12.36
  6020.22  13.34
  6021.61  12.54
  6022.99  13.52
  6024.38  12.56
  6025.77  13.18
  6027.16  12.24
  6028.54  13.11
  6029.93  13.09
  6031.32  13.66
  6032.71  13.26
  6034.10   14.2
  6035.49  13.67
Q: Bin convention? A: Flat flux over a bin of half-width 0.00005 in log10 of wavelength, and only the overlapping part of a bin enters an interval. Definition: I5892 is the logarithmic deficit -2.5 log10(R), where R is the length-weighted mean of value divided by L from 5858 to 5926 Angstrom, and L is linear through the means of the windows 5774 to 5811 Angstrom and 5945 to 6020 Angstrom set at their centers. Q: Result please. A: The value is 0.32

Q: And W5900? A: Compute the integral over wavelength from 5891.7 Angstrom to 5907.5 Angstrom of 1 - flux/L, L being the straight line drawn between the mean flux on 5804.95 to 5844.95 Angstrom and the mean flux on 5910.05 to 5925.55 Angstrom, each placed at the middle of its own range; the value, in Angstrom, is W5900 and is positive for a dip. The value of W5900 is 4.78 Angstrom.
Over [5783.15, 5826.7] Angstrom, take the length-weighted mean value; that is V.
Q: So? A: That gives 13.9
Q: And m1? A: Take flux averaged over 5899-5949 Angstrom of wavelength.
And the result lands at 10.5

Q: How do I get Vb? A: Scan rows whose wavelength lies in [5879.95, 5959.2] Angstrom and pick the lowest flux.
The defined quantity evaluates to 4.315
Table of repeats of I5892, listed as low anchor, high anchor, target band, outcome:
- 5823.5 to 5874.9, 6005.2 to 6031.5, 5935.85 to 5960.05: 0.13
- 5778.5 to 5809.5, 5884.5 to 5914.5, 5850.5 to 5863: -0.14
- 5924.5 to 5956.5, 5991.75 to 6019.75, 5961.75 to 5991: 0.06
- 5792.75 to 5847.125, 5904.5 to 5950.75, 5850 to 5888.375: 0.13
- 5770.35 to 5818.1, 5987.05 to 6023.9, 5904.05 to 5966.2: 0.19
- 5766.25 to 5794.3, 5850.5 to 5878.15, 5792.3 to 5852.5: -0.10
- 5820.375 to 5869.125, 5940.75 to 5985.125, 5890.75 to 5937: 0.26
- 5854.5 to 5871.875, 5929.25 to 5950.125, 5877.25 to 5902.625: 0.47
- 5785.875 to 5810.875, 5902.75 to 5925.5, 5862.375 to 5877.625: 0.01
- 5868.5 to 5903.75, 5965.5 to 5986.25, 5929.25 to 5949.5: -0.12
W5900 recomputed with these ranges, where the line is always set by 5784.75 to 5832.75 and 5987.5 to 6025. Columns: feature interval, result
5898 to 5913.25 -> 4.6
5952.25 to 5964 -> 1.5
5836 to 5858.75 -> 1.3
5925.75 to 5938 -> 1.7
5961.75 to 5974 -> 1.5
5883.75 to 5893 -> 4.6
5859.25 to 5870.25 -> 1.3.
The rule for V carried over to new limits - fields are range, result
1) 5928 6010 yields 11.5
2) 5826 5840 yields 13.4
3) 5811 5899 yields 11.5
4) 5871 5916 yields 8.79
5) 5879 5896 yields 7.46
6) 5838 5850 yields 13.5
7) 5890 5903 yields 6.31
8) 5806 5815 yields 14.2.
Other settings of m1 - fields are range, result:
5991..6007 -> 12.5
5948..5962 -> 11.1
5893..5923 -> 8.89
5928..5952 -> 11.3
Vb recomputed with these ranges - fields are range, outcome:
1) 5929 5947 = 10.75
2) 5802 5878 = 10.2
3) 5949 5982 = 9.933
